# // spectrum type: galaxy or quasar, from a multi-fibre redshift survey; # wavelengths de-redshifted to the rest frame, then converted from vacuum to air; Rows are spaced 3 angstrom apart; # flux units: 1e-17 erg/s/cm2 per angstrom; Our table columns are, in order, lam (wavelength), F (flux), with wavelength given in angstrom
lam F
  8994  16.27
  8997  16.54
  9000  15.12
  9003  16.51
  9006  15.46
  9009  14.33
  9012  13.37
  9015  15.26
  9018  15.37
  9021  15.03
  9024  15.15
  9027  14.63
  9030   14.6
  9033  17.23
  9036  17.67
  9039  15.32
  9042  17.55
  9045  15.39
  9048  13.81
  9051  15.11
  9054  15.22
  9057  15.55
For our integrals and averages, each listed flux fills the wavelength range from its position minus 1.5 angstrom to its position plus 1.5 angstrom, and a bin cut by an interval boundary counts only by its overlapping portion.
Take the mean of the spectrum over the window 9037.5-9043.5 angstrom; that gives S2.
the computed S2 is 16.4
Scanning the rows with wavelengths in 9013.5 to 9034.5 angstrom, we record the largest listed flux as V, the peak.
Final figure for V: 17.23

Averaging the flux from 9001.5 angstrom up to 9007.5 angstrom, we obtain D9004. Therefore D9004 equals 16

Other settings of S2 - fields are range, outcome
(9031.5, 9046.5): 16.6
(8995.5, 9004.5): 16.1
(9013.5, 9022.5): 15.2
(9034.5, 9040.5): 16.5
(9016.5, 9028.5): 15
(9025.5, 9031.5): 14.6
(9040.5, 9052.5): 15.5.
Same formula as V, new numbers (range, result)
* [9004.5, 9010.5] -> 15.46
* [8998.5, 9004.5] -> 16.51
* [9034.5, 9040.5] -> 17.67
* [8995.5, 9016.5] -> 16.54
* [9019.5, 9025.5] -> 15.15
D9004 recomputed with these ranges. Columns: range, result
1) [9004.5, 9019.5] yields 14.8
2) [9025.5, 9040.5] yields 15.9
